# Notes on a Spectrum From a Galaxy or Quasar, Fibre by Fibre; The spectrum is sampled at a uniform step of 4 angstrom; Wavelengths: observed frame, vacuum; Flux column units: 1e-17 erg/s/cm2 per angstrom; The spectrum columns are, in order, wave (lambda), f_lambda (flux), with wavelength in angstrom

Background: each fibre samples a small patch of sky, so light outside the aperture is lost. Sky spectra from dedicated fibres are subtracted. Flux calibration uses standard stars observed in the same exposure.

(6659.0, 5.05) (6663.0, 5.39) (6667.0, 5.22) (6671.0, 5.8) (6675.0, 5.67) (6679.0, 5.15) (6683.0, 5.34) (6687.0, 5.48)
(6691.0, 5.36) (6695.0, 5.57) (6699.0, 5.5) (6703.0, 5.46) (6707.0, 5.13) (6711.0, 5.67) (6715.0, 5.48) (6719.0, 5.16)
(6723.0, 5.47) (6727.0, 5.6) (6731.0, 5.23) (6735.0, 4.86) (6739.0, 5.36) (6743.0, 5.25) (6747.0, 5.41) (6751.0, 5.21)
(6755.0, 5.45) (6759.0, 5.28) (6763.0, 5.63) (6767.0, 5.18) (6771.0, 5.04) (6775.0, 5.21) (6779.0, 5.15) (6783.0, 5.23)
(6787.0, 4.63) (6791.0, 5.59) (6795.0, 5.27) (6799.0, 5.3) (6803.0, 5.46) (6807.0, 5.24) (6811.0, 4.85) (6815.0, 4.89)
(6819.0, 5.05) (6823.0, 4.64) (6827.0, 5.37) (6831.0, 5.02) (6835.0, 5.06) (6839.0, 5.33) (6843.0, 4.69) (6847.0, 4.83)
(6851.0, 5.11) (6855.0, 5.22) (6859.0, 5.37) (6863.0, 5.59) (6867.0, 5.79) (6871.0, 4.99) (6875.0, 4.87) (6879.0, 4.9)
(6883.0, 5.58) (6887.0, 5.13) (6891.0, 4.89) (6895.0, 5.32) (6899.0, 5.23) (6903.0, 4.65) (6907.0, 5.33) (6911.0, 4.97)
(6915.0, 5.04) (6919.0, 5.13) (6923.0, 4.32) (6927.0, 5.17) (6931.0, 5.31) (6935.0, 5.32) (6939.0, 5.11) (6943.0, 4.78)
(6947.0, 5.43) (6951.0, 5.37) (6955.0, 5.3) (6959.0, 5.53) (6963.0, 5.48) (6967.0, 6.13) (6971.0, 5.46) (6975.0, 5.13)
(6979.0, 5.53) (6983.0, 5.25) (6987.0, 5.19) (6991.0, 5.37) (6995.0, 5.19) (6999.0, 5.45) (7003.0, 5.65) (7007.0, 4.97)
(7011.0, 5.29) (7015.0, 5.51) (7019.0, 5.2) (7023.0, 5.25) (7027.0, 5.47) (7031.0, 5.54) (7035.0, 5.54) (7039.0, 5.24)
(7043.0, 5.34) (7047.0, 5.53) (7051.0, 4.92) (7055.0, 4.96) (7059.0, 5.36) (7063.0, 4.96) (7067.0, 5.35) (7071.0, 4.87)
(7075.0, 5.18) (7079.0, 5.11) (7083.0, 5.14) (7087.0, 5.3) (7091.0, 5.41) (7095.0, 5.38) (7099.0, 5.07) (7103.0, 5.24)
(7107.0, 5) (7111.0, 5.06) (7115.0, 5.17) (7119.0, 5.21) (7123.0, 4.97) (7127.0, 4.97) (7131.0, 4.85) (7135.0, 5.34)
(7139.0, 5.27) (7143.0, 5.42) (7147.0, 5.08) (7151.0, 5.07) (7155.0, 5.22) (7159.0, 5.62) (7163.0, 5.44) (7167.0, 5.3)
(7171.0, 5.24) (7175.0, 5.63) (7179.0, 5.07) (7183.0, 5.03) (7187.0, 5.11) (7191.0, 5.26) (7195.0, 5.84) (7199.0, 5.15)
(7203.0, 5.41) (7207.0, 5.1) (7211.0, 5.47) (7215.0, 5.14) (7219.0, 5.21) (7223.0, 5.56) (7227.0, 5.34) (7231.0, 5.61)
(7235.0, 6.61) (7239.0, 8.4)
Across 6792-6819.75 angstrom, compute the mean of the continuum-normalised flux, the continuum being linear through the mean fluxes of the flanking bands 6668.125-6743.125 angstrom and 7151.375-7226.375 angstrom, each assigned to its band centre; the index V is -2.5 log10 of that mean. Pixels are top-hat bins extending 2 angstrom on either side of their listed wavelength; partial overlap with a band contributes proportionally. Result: 0.04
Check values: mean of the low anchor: 5.4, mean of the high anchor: 5.32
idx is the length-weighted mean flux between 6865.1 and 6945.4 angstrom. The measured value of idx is 5.09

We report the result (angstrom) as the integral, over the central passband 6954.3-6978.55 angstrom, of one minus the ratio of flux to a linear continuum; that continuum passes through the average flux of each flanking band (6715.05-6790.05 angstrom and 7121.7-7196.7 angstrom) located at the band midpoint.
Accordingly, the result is -1.2 angstrom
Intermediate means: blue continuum 5.25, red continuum 5.25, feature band 5.52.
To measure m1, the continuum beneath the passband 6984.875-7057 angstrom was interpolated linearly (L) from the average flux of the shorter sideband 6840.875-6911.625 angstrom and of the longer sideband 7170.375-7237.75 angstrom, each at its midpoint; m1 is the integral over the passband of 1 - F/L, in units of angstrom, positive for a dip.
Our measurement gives -0.6 angstrom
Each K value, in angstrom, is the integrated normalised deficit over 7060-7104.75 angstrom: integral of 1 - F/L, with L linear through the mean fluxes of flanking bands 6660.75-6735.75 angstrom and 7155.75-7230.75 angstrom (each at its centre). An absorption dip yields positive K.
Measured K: 1.4 angstrom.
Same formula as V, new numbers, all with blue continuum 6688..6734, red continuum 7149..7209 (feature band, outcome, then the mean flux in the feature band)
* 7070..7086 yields 0.046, 5.1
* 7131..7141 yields 0.020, 5.21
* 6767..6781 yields 0.053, 5.14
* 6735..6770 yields 0.018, 5.31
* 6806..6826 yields 0.094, 4.94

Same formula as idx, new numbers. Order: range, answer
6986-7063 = 5.31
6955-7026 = 5.39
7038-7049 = 5.38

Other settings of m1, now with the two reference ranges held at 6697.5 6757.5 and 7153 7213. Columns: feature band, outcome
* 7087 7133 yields 1.7 angstrom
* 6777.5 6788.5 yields 0.7 angstrom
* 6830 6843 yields 0.6 angstrom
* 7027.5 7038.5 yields -0.3 angstrom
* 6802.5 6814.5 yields 0.5 angstrom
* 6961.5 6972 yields -0.8 angstrom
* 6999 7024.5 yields 0.0 angstrom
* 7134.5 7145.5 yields 0.0 angstrom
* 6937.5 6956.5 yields 0.5 angstrom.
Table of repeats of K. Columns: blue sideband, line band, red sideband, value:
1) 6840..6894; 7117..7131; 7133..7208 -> 0.7 angstrom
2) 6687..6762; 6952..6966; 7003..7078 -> -0.5 angstrom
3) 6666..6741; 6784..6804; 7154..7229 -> 0.5 angstrom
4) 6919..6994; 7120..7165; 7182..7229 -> 0.8 angstrom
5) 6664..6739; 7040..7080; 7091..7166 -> 0.5 angstrom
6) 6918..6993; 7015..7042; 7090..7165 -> -0.7 angstrom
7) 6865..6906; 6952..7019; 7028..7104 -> -2.6 angstrom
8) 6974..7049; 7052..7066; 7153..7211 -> 0.6 angstrom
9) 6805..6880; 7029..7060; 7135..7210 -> -0.5 angstrom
